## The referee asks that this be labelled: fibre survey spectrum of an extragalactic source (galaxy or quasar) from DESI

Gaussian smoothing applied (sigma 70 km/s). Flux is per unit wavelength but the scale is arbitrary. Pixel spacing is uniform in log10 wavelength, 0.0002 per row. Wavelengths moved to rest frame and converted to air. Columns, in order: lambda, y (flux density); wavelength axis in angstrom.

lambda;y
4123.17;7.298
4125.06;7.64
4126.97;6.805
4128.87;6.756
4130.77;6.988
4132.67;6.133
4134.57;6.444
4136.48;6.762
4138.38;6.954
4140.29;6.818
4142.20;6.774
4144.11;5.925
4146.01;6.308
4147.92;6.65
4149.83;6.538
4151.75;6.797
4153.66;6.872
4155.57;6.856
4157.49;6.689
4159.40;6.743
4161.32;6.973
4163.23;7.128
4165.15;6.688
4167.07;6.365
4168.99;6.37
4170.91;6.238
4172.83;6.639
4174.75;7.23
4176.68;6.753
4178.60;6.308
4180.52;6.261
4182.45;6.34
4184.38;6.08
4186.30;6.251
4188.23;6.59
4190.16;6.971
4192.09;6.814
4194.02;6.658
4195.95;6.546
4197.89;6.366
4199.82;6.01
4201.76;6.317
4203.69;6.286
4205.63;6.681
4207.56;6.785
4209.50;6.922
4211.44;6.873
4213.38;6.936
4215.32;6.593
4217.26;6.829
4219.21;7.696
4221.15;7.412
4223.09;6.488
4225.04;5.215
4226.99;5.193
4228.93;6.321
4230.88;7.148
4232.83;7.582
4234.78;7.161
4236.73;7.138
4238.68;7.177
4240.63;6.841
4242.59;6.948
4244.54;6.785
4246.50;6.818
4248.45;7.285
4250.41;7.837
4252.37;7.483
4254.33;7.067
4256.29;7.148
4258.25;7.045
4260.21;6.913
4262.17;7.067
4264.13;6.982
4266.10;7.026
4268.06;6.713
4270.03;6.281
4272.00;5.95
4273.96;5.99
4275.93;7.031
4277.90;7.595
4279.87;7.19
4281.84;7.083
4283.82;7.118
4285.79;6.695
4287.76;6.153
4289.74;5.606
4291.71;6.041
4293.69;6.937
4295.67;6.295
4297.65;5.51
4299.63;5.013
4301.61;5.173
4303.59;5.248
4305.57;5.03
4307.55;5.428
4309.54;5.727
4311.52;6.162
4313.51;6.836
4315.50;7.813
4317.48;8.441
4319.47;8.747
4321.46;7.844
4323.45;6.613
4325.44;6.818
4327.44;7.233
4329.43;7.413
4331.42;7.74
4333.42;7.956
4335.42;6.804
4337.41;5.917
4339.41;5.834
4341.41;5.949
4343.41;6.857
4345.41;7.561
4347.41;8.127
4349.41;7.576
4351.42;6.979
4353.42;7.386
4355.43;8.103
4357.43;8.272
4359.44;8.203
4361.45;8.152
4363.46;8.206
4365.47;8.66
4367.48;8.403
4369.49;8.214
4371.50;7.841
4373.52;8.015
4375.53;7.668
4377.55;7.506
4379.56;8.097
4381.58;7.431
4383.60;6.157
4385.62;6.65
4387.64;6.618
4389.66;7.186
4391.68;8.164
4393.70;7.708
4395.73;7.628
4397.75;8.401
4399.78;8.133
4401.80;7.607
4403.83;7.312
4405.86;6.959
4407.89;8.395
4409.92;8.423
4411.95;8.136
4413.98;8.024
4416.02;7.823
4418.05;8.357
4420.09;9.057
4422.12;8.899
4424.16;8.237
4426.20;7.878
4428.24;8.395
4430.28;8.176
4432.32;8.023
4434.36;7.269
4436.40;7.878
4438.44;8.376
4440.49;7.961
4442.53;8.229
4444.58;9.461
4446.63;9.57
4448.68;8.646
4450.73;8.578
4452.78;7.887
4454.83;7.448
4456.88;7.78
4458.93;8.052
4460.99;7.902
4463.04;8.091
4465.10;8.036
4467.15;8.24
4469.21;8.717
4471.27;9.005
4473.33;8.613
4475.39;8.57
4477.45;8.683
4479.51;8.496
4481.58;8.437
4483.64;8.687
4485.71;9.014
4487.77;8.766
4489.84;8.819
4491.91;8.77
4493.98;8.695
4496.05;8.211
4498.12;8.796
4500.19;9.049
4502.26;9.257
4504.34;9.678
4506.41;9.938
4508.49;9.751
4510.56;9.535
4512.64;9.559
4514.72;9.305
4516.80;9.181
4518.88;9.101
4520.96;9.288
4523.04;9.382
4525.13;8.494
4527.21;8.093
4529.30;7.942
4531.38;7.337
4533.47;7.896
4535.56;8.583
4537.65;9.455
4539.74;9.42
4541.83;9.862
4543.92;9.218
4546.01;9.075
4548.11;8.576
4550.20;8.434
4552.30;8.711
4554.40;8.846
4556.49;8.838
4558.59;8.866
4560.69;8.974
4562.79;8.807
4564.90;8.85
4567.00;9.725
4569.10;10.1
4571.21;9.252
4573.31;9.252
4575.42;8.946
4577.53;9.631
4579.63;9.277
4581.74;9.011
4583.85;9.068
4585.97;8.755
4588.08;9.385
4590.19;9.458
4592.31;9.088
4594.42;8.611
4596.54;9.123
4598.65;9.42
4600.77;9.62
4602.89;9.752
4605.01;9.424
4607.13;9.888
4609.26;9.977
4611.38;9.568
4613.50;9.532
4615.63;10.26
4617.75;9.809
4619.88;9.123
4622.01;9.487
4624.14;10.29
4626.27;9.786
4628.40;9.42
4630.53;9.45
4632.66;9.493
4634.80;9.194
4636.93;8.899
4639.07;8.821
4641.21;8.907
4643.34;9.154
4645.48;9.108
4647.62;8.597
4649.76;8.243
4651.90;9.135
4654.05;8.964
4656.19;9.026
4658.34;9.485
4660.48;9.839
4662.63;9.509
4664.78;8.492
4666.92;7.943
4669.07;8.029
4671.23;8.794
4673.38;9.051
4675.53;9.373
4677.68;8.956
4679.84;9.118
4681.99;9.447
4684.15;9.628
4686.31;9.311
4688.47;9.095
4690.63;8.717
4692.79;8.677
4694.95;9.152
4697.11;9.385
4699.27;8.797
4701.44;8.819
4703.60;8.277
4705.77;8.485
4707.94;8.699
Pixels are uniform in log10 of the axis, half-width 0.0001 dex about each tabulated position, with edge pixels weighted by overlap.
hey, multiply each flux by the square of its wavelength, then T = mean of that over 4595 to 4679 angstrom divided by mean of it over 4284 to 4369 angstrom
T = 1.53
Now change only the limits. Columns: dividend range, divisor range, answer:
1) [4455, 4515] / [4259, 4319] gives 1.48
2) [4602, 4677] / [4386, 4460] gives 1.26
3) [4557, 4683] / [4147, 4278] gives 1.65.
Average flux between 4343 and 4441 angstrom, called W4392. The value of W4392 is 7.87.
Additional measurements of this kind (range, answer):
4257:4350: 6.7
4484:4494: 8.81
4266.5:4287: 6.77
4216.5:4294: 6.82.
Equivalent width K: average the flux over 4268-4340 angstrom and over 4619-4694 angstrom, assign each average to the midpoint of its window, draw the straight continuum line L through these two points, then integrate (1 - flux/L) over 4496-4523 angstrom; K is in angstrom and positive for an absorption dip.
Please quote -4.2 angstrom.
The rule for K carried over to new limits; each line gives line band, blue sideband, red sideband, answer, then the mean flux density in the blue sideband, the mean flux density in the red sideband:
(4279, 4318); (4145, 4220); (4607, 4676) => 5.58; 6.64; 9.22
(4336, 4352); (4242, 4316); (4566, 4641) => 0.62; 6.54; 9.42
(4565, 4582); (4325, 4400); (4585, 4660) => -0.76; 7.51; 9.33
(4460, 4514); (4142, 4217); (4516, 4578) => -1.72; 6.59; 8.93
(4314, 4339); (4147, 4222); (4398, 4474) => 0.46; 6.67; 8.2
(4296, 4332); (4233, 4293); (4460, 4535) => 3.54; 6.88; 8.76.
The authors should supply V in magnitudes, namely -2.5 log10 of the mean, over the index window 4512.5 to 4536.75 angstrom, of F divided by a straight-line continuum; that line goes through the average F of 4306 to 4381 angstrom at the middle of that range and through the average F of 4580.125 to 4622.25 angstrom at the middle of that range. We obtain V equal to 0.02 mag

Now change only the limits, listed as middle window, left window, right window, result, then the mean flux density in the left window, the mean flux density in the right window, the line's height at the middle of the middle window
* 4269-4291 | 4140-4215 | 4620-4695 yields 0.084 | 6.6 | 9.1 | 7.13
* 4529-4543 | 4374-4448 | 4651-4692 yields -0.027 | 7.94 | 9.04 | 8.47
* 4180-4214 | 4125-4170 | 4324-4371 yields 0.057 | 6.69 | 7.49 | 6.89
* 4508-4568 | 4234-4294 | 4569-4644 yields -0.005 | 6.87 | 9.39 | 8.88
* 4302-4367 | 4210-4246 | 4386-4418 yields 0.034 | 6.8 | 7.76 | 7.39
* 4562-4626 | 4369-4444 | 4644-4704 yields -0.094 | 7.87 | 8.97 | 8.64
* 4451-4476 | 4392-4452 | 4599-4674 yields 0.026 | 8.19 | 9.26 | 8.4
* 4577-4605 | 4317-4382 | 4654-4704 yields -0.075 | 7.59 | 9.01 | 8.63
